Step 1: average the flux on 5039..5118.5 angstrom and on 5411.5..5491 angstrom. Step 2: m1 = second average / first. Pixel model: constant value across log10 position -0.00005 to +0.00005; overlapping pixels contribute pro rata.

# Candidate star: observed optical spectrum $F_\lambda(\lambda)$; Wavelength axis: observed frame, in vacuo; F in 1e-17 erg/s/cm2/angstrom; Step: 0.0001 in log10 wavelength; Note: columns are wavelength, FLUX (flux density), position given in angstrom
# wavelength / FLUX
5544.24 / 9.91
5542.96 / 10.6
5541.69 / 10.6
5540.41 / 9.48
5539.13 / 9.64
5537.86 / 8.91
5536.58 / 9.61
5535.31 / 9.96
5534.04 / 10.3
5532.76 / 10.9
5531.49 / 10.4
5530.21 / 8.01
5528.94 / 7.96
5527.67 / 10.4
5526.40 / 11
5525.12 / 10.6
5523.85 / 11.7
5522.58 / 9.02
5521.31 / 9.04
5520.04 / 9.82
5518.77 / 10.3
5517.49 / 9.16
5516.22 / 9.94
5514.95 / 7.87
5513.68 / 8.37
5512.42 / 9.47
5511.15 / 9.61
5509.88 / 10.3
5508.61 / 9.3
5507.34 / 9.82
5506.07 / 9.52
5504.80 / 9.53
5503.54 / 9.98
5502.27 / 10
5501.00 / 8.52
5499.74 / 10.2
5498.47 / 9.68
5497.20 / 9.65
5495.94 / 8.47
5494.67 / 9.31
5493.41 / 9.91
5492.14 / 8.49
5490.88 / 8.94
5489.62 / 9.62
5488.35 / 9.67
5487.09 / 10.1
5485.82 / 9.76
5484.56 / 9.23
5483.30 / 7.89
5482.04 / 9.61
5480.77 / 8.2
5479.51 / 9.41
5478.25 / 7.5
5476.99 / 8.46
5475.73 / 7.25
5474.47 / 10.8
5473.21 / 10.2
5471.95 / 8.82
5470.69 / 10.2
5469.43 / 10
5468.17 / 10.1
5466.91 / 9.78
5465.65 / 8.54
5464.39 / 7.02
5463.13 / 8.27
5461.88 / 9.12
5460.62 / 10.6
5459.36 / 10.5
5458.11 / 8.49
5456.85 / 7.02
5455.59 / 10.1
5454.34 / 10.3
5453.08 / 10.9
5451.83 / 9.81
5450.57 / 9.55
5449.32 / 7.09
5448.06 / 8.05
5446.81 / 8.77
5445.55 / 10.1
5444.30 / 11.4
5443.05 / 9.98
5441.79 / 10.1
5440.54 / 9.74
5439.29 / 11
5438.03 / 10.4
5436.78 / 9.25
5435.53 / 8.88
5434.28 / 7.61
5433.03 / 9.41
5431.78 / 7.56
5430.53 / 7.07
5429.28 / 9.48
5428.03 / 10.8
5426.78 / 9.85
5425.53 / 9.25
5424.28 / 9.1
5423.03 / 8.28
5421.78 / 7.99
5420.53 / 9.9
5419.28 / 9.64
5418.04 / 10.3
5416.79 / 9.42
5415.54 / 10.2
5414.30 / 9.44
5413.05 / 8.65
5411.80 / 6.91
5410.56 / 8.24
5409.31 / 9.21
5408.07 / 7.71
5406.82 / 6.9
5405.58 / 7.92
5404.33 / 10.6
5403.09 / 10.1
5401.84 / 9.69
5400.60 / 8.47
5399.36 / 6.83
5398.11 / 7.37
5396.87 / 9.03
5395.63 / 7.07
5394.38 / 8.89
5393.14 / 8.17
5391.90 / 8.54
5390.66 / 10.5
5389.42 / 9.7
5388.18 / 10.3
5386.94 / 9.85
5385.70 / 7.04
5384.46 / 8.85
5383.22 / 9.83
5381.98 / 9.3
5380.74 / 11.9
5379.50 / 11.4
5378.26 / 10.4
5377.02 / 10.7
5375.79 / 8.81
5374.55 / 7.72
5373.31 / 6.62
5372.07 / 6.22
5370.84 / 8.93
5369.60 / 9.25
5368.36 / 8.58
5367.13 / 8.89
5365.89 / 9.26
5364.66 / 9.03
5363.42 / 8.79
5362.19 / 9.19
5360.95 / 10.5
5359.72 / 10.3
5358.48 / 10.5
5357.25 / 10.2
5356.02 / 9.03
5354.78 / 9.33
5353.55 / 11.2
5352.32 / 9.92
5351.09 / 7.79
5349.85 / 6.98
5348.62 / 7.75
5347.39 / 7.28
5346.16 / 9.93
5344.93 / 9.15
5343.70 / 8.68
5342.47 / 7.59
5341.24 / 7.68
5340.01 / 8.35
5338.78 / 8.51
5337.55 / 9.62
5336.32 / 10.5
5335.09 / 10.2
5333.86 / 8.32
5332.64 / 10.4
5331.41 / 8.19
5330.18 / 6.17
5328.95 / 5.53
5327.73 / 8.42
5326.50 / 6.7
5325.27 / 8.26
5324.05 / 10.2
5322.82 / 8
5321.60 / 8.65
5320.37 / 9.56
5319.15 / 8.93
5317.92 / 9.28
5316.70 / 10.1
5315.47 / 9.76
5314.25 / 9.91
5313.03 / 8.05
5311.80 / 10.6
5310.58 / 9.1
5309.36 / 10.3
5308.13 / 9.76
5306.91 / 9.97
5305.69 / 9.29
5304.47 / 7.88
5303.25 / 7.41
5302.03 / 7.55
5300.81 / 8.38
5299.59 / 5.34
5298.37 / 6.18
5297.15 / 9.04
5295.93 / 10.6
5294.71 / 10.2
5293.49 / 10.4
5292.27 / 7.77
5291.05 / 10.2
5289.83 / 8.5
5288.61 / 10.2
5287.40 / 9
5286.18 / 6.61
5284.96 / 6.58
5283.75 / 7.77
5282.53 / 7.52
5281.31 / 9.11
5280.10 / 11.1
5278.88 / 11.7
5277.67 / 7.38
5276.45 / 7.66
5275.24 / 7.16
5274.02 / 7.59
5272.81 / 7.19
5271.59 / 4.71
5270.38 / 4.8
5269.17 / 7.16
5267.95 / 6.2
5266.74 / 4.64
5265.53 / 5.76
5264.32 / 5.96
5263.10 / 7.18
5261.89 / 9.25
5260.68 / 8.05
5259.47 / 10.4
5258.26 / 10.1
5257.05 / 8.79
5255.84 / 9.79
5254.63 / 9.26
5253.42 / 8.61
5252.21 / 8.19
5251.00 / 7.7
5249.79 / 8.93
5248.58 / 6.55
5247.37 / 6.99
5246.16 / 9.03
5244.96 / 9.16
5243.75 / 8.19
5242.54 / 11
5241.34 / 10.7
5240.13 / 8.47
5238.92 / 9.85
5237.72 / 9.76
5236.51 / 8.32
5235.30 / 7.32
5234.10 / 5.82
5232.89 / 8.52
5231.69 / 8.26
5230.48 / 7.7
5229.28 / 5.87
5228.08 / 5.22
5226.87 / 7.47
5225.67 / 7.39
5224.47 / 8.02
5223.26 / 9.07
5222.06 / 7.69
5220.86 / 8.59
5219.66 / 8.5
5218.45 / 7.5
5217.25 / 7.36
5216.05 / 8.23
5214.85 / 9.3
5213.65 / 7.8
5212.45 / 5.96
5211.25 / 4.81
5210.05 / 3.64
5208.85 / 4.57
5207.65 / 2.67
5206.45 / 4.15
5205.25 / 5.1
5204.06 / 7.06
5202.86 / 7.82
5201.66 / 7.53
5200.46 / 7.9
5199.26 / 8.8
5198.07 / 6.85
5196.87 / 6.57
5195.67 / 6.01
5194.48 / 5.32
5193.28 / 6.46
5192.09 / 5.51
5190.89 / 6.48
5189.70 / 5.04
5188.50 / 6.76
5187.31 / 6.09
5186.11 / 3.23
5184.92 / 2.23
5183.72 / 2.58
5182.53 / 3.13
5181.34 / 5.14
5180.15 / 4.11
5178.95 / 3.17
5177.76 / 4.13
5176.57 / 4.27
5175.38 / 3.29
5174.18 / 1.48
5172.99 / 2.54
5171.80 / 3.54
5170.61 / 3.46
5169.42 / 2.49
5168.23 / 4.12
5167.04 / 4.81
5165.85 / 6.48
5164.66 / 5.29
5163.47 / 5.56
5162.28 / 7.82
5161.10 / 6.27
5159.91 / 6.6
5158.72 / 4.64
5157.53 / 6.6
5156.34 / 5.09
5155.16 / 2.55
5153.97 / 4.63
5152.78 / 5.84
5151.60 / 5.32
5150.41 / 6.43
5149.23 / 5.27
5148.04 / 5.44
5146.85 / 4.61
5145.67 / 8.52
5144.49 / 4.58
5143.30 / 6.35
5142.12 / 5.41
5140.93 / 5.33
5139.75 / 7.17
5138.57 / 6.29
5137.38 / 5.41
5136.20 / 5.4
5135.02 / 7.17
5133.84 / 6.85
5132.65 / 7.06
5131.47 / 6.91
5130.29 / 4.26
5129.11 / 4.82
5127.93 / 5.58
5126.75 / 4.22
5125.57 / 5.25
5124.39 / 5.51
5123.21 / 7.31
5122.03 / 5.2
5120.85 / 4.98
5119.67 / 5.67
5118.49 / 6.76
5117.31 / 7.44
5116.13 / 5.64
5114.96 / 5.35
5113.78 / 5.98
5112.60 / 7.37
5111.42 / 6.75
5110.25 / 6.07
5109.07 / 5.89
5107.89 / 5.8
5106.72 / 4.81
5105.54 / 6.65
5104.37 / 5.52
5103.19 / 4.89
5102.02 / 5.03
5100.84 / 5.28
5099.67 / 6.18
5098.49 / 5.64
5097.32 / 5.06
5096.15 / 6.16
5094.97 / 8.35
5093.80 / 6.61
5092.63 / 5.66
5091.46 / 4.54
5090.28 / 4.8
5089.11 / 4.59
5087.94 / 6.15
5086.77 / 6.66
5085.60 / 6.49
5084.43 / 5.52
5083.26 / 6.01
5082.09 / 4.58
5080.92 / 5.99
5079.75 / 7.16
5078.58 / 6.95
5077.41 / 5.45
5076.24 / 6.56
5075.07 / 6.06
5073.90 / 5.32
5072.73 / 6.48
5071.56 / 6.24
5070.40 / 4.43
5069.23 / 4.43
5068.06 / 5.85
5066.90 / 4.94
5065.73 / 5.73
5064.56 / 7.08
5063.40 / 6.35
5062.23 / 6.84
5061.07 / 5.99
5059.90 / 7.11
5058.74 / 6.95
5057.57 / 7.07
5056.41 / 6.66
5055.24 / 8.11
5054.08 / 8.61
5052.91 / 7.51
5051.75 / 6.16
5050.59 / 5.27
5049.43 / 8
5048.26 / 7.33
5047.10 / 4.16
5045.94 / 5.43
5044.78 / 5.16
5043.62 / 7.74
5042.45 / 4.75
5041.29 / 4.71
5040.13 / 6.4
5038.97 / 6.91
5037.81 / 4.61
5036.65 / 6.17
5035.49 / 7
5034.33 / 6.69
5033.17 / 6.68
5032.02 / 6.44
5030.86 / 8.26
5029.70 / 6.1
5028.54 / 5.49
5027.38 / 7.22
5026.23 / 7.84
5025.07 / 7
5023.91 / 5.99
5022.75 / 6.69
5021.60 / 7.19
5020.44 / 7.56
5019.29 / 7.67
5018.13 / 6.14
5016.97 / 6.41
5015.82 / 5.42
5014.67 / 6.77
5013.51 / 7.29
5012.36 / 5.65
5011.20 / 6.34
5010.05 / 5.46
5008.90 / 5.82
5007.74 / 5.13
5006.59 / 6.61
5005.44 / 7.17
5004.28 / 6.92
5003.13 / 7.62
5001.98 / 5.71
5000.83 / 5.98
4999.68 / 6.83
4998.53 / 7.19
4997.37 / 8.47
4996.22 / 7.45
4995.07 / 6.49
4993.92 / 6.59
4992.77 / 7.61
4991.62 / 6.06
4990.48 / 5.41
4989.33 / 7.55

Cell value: 1.52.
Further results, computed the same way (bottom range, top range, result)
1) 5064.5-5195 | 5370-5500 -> 1.68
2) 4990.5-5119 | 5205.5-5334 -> 1.28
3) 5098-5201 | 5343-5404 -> 1.67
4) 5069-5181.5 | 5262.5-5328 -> 1.50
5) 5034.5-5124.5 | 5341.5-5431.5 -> 1.48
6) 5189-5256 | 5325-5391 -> 1.21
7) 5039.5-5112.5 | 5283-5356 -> 1.44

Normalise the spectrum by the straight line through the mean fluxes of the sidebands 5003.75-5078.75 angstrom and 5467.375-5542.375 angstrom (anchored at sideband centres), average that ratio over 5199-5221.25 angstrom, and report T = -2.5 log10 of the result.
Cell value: 0.13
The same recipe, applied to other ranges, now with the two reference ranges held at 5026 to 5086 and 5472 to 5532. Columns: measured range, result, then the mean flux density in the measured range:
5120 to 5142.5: 0.17 mag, 5.8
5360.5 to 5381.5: -0.09 mag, 9.18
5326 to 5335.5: 0.03 mag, 7.96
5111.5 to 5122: 0.10 mag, 6.12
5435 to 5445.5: -0.13 mag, 10.1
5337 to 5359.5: -0.07 mag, 8.88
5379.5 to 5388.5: -0.13 mag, 9.68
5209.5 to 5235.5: 0.02 mag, 7.28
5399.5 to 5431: -0.02 mag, 8.98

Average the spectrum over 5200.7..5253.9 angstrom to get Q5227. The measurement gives 7.51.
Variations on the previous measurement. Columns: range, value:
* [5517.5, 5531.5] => 9.78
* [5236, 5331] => 8.41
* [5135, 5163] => 5.75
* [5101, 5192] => 5.28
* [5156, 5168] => 5.88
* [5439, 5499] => 9.31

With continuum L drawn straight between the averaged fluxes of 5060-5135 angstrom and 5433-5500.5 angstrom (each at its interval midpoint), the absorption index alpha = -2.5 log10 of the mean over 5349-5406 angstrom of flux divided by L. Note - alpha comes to -0.08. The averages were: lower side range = 5.89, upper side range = 9.32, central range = 9.12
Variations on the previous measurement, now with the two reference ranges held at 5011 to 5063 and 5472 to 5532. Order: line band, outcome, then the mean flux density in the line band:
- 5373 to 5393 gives -0.10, 9.48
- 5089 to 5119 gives 0.18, 5.9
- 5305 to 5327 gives -0.12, 9.25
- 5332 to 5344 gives -0.07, 8.99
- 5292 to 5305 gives -0.01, 8.26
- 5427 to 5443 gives -0.04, 9.31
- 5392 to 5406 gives 0.03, 8.56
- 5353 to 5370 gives -0.12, 9.57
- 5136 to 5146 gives 0.20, 6.01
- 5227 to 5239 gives 0.03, 7.56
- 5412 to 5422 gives -0.06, 9.39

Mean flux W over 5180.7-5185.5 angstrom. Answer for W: 3.28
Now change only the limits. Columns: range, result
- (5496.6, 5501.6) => 9.52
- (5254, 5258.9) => 9.49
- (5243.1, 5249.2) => 8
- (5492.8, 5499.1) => 9.4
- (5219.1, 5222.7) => 8.28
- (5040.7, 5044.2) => 5.72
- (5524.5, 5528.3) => 10.7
